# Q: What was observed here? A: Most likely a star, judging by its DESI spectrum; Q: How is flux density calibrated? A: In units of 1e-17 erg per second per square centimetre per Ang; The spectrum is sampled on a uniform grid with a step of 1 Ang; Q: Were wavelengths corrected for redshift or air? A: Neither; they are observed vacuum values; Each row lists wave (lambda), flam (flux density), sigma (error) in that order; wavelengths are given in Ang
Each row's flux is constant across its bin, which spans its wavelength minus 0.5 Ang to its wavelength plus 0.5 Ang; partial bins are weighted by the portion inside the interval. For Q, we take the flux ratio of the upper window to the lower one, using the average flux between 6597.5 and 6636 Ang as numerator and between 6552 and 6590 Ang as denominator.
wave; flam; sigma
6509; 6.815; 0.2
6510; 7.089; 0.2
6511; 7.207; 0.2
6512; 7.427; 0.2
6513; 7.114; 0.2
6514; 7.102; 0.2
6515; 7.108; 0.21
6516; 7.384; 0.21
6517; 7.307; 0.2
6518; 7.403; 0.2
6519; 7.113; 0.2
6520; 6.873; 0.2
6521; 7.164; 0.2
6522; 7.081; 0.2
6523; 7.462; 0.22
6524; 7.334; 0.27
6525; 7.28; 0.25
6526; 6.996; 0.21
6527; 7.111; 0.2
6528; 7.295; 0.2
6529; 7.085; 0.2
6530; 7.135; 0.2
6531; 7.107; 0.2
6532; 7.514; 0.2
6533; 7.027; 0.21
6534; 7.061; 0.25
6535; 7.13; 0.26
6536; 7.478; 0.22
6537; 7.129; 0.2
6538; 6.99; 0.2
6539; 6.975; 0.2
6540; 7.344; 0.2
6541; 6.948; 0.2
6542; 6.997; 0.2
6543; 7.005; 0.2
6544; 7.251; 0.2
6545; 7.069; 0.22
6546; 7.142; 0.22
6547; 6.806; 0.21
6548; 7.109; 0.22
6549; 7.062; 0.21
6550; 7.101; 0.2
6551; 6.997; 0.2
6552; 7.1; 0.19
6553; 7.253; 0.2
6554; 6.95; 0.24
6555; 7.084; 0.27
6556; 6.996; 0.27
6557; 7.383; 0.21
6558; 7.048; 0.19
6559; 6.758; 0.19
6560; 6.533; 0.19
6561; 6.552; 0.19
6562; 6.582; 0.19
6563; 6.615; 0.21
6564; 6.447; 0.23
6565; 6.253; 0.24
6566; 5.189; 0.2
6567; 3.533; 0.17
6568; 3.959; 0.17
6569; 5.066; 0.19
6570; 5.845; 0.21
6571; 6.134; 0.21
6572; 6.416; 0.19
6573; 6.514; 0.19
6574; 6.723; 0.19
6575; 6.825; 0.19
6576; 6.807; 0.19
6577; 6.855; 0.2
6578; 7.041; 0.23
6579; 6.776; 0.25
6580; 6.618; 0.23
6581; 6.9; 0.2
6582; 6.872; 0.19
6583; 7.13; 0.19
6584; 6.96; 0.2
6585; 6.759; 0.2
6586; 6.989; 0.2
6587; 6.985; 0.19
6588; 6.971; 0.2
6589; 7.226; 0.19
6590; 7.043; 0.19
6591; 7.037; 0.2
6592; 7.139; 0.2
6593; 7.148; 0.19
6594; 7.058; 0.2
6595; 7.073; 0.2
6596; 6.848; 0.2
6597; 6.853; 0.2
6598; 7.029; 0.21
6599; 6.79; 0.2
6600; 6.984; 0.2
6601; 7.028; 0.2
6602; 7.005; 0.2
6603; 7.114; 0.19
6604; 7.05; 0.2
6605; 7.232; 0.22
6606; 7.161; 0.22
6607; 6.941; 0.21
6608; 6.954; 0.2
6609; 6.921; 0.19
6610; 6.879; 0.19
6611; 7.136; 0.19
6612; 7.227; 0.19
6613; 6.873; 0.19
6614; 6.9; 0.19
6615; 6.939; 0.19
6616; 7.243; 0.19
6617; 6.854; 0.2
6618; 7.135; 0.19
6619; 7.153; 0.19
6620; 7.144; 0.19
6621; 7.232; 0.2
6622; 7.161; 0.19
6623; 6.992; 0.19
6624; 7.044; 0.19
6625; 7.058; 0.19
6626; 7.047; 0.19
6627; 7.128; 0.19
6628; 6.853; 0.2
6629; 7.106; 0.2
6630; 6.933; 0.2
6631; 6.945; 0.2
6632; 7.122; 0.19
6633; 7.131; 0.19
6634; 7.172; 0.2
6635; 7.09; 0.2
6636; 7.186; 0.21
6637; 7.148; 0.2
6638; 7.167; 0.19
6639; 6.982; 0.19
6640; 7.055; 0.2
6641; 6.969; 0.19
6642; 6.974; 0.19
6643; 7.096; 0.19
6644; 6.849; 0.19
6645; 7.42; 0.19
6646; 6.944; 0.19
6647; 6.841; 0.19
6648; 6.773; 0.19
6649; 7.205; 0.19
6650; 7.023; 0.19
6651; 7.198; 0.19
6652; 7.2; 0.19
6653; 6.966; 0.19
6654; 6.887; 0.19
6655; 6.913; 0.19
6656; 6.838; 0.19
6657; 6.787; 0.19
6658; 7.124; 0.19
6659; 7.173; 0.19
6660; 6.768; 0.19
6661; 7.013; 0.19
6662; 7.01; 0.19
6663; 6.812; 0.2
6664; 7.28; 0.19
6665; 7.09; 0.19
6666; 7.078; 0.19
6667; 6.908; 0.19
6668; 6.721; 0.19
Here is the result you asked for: 1.1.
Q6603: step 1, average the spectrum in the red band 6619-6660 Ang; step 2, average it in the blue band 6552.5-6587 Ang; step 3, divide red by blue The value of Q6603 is 1.1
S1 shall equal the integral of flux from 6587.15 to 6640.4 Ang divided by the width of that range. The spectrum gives 7.05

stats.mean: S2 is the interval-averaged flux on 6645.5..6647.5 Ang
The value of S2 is 6.89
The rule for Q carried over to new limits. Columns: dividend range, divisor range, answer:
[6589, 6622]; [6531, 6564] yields 1.00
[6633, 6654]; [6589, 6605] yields 1.00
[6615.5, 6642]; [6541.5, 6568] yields 1.06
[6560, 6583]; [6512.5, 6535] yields 0.87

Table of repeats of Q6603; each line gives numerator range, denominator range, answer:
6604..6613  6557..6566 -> 1.07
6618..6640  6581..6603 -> 1.01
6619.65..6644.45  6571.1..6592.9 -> 1.03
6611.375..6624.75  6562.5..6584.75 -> 1.13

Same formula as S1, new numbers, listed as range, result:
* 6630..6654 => 7.06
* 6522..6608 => 6.85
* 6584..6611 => 7.01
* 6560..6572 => 5.72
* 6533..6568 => 6.78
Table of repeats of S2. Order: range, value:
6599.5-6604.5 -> 7.04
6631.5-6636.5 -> 7.14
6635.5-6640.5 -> 7.11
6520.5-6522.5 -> 7.12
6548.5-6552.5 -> 7.06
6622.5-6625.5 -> 7.03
